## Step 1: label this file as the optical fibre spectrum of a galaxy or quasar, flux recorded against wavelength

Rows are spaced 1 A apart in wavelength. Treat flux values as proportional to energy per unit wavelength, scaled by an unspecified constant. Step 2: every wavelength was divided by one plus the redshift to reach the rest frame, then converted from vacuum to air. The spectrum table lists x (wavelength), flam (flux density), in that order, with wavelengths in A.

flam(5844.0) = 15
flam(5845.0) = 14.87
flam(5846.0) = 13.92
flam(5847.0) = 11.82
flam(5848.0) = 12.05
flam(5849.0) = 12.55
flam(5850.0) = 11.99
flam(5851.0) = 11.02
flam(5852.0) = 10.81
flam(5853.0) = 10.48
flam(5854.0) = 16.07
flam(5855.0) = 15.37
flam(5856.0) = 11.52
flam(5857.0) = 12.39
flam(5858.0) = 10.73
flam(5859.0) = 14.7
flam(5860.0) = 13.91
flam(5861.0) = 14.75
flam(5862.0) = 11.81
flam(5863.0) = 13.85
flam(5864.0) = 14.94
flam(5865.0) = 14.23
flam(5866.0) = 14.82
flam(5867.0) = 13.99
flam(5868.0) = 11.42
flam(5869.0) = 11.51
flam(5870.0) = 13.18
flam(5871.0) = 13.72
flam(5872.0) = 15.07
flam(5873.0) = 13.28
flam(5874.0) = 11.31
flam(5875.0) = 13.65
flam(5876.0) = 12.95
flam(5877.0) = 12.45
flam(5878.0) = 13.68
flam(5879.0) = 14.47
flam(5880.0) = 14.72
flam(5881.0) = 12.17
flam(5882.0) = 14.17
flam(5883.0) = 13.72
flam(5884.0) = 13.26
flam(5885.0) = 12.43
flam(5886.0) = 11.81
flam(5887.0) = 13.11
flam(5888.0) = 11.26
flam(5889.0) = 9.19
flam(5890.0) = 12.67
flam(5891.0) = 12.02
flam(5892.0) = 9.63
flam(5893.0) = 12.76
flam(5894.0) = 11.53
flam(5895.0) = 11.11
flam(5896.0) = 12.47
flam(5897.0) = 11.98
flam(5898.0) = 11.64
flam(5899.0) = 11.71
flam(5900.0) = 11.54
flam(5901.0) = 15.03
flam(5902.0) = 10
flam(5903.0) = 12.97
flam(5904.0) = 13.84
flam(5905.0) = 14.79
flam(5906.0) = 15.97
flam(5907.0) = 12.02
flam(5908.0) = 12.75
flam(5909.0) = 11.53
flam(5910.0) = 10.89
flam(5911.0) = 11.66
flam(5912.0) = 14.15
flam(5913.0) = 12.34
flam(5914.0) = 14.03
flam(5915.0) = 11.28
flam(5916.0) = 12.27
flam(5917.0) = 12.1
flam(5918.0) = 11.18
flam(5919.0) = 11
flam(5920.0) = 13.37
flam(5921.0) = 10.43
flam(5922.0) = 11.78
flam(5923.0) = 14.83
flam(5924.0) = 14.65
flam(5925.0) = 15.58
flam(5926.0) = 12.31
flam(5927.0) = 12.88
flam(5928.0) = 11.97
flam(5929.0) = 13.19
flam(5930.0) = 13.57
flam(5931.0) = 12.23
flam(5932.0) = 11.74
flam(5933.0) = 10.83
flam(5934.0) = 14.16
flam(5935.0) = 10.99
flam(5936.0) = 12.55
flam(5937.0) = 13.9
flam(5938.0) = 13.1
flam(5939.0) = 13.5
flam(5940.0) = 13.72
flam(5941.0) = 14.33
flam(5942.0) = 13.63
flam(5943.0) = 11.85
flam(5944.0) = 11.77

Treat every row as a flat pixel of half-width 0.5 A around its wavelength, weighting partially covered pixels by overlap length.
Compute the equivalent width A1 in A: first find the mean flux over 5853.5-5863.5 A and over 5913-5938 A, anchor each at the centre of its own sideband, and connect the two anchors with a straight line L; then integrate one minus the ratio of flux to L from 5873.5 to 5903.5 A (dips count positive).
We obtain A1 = 1.7 A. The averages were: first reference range 13.5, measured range 12.4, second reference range 12.6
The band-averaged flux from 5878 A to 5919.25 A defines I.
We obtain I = 12.4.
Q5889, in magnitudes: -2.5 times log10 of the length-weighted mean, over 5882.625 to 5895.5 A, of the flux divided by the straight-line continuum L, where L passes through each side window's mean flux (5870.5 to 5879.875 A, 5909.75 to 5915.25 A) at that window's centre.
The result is 0.108 mag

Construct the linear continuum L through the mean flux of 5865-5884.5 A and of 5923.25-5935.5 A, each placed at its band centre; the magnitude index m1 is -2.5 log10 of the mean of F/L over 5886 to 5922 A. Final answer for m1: 0.08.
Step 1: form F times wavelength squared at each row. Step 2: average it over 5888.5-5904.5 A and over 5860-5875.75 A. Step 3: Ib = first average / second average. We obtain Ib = 0.9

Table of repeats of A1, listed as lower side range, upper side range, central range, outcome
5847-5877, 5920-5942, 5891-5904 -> 1.05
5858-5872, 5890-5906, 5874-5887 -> -0.23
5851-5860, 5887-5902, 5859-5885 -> -2.48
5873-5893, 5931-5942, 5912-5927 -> 0.09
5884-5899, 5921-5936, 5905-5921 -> -0.12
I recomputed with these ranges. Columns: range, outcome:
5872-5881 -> 13.3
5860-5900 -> 12.8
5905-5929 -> 12.7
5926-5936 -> 12.4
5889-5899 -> 11.6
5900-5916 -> 12.8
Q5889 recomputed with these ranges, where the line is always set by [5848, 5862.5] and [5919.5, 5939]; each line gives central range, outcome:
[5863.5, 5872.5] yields -0.08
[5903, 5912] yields -0.02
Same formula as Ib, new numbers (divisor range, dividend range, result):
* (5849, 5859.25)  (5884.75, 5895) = 0.94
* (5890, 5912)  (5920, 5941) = 1.06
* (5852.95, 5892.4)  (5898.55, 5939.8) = 0.99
